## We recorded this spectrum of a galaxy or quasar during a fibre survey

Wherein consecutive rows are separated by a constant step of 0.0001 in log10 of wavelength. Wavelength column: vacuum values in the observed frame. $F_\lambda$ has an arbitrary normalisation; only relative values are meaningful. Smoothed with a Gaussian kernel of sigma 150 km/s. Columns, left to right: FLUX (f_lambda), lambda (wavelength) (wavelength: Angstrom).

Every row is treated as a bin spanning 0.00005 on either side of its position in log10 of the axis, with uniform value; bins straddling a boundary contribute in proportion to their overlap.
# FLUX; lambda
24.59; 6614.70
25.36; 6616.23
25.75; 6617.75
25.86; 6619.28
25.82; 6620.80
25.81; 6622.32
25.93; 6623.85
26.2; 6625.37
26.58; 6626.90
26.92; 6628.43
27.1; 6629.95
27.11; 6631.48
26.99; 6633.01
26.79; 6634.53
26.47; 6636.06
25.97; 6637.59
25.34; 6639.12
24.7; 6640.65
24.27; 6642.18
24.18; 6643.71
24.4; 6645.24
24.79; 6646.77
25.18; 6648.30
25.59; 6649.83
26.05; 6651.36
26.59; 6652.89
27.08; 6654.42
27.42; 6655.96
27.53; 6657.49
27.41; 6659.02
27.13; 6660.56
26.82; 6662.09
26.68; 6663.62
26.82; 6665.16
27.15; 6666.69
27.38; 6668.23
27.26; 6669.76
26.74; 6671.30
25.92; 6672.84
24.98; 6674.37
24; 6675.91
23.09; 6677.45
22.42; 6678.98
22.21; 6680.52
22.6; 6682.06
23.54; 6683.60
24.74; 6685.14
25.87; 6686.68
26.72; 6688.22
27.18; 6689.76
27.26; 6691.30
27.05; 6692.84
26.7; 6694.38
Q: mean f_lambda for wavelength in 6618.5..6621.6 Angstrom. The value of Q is 25.9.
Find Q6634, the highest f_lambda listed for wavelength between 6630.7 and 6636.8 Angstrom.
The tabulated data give 27.11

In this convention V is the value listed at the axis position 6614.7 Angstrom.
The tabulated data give 24.59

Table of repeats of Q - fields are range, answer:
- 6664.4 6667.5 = 27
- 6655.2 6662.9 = 27.3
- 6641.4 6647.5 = 24.4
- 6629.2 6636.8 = 26.9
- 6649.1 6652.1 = 25.8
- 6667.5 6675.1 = 26.5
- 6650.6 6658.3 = 26.9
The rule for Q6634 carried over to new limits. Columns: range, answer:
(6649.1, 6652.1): 26.05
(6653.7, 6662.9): 27.53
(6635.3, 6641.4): 26.47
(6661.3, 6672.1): 27.38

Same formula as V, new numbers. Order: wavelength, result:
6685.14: 24.74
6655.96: 27.42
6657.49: 27.53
